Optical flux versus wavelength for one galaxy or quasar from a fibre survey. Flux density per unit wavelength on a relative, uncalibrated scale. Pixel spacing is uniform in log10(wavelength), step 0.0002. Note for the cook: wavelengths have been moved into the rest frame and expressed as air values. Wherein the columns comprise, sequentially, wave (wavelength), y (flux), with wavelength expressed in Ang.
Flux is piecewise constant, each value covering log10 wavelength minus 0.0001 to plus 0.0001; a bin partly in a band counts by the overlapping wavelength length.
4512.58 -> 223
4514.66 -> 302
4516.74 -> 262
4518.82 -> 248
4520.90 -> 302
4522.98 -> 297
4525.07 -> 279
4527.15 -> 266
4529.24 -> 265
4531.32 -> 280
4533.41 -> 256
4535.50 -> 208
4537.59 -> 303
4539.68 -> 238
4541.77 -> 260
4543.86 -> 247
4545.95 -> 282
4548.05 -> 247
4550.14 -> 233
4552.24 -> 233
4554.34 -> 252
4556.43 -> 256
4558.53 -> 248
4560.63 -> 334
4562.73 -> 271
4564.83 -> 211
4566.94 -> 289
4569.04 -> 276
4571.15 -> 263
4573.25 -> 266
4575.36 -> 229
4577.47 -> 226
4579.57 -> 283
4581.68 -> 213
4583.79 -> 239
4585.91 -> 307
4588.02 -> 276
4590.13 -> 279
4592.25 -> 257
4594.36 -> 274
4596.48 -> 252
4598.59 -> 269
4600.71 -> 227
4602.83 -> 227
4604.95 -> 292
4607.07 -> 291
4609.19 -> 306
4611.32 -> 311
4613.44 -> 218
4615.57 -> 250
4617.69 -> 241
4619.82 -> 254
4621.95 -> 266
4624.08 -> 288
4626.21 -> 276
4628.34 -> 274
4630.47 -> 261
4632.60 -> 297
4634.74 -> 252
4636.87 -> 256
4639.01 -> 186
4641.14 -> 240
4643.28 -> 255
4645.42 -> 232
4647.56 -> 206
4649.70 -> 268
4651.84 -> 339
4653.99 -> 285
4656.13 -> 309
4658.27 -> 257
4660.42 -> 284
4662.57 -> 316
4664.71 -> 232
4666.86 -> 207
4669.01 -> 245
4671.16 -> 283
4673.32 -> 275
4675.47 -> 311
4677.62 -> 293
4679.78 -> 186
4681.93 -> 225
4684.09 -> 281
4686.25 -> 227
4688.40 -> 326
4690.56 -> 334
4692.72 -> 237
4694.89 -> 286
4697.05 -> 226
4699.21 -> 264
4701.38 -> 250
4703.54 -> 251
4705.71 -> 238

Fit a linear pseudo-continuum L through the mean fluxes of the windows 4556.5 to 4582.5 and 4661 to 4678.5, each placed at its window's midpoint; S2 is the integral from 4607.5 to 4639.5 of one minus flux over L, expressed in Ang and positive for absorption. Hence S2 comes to 0.1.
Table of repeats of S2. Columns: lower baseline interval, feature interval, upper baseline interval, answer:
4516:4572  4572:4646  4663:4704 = 0.80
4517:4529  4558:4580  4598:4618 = 0.54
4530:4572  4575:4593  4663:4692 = 0.21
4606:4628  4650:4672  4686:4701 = -0.29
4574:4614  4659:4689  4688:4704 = 0.67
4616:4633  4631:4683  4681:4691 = 2.33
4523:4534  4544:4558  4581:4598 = 0.98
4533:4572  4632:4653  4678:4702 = 0.55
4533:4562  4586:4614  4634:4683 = -1.32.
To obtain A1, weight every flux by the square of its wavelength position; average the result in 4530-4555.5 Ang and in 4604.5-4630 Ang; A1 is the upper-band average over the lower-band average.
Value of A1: 1.11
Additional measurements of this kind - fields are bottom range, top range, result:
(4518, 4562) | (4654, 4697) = 1.08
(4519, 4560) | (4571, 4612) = 1.03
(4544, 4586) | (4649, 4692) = 1.12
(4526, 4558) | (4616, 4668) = 1.07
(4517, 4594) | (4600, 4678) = 1.05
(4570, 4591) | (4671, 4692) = 1.11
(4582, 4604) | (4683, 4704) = 1.08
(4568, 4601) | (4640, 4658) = 1.06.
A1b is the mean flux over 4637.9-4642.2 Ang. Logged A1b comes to 213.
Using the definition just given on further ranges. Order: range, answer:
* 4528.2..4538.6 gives 262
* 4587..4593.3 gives 271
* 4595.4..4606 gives 253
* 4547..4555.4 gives 241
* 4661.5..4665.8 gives 274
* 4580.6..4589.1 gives 259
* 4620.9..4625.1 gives 277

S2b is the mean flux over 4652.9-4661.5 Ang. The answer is 284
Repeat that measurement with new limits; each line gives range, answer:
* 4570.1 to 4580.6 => 254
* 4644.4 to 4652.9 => 261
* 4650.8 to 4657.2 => 311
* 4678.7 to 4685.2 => 231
